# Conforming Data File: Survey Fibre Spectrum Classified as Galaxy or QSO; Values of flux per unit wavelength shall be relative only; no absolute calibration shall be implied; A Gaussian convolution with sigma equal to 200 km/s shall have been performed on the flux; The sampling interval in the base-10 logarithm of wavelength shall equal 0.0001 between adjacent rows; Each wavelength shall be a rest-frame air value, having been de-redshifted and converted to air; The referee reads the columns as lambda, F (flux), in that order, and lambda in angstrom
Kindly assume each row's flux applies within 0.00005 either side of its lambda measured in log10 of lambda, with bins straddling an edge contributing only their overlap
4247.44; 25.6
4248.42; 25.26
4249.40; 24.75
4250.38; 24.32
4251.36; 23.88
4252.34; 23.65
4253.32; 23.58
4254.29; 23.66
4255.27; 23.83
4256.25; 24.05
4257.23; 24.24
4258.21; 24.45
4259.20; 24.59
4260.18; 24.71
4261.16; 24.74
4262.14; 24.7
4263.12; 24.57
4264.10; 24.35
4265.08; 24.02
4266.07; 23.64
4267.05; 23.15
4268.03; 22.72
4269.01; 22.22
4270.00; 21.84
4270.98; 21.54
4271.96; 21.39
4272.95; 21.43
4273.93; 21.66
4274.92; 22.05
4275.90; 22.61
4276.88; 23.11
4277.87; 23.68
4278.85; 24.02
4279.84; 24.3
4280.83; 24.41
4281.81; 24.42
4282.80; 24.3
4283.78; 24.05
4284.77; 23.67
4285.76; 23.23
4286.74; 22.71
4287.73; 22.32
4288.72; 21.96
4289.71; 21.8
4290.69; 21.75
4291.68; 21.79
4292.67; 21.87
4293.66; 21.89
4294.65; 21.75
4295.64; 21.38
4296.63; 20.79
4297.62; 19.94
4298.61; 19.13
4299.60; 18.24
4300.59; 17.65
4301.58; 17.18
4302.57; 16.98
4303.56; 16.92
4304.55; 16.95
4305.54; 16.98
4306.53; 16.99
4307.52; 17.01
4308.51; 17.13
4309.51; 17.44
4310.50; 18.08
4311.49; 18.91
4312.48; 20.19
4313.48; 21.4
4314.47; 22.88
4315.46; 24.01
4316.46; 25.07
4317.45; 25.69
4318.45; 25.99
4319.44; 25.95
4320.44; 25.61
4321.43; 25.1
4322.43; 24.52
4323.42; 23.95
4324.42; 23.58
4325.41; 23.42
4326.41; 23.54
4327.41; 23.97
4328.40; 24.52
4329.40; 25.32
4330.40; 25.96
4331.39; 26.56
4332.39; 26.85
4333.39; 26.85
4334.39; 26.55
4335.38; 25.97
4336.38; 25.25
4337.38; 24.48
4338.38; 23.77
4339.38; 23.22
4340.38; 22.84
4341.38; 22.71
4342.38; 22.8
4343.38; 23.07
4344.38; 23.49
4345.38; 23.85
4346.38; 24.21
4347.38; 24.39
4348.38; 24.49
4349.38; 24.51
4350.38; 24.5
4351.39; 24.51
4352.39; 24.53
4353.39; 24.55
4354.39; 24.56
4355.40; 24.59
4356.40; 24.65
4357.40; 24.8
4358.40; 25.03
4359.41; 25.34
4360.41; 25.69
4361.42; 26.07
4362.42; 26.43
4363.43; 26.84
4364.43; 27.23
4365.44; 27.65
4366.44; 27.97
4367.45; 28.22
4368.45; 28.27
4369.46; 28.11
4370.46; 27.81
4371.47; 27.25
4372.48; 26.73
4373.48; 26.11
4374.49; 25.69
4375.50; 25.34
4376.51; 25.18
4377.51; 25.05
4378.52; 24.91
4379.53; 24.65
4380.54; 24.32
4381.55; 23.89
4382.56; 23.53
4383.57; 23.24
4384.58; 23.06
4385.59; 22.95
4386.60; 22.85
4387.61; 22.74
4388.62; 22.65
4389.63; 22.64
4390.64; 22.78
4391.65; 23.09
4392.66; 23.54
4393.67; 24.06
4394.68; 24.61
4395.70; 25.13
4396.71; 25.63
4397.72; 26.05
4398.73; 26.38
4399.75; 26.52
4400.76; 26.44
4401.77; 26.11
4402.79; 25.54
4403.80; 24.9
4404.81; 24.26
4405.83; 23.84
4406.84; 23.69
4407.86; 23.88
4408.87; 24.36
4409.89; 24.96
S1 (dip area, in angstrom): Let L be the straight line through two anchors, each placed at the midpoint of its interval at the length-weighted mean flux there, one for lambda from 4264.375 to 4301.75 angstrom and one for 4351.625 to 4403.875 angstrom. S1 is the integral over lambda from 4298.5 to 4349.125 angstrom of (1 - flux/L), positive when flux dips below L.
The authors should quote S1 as 2.1 angstrom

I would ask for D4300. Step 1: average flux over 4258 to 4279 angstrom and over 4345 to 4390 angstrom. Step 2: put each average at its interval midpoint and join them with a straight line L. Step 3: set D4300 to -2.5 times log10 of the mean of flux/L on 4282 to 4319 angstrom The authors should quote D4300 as 0.15 mag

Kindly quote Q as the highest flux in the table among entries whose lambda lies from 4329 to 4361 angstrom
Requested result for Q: 26.85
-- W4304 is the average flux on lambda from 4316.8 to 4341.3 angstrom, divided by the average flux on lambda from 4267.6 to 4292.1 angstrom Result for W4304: 1.10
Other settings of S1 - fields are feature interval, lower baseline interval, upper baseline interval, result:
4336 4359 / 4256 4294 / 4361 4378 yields 1.7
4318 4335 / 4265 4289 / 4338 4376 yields -0.5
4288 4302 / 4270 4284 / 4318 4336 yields 1.9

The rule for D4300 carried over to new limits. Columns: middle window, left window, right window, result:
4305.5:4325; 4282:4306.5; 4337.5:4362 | 0.004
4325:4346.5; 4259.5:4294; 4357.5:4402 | -0.008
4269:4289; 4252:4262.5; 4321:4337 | 0.072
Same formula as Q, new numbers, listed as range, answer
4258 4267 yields 24.74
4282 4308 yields 24.3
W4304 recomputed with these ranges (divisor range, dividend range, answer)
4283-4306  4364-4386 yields 1.26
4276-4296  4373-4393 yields 1.04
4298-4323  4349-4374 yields 1.27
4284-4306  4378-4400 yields 1.18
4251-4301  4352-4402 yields 1.11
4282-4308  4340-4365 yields 1.21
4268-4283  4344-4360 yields 1.07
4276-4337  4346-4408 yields 1.12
